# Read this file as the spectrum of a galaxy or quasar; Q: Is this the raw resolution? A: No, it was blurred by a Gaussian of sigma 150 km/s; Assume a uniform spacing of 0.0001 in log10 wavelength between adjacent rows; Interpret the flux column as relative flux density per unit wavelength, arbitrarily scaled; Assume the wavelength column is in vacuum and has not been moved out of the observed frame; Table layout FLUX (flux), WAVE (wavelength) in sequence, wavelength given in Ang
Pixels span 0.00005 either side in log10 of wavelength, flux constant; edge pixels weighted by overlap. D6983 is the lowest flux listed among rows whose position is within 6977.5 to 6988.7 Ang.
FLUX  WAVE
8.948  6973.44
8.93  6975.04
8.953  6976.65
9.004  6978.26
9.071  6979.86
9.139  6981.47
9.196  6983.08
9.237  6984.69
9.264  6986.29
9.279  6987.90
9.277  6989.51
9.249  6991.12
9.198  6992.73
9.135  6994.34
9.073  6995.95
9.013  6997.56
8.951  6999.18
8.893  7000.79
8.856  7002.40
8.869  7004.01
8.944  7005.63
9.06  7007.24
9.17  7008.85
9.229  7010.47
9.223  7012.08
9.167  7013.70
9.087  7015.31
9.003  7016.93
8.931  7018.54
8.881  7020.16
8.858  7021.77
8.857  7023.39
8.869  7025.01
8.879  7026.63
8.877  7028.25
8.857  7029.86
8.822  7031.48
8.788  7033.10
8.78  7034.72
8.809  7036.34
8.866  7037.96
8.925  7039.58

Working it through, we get 9.004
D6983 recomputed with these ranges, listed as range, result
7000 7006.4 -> 8.856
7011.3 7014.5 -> 9.167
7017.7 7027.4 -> 8.857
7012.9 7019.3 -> 8.931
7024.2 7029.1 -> 8.869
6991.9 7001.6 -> 8.893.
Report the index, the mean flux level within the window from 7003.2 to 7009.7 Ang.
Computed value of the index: 9.01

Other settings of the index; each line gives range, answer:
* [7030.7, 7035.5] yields 8.79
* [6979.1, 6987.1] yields 9.18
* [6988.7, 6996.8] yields 9.19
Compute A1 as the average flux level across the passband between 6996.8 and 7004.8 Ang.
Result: 8.91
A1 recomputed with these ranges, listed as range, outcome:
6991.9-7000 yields 9.07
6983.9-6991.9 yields 9.27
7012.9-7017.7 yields 9.09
